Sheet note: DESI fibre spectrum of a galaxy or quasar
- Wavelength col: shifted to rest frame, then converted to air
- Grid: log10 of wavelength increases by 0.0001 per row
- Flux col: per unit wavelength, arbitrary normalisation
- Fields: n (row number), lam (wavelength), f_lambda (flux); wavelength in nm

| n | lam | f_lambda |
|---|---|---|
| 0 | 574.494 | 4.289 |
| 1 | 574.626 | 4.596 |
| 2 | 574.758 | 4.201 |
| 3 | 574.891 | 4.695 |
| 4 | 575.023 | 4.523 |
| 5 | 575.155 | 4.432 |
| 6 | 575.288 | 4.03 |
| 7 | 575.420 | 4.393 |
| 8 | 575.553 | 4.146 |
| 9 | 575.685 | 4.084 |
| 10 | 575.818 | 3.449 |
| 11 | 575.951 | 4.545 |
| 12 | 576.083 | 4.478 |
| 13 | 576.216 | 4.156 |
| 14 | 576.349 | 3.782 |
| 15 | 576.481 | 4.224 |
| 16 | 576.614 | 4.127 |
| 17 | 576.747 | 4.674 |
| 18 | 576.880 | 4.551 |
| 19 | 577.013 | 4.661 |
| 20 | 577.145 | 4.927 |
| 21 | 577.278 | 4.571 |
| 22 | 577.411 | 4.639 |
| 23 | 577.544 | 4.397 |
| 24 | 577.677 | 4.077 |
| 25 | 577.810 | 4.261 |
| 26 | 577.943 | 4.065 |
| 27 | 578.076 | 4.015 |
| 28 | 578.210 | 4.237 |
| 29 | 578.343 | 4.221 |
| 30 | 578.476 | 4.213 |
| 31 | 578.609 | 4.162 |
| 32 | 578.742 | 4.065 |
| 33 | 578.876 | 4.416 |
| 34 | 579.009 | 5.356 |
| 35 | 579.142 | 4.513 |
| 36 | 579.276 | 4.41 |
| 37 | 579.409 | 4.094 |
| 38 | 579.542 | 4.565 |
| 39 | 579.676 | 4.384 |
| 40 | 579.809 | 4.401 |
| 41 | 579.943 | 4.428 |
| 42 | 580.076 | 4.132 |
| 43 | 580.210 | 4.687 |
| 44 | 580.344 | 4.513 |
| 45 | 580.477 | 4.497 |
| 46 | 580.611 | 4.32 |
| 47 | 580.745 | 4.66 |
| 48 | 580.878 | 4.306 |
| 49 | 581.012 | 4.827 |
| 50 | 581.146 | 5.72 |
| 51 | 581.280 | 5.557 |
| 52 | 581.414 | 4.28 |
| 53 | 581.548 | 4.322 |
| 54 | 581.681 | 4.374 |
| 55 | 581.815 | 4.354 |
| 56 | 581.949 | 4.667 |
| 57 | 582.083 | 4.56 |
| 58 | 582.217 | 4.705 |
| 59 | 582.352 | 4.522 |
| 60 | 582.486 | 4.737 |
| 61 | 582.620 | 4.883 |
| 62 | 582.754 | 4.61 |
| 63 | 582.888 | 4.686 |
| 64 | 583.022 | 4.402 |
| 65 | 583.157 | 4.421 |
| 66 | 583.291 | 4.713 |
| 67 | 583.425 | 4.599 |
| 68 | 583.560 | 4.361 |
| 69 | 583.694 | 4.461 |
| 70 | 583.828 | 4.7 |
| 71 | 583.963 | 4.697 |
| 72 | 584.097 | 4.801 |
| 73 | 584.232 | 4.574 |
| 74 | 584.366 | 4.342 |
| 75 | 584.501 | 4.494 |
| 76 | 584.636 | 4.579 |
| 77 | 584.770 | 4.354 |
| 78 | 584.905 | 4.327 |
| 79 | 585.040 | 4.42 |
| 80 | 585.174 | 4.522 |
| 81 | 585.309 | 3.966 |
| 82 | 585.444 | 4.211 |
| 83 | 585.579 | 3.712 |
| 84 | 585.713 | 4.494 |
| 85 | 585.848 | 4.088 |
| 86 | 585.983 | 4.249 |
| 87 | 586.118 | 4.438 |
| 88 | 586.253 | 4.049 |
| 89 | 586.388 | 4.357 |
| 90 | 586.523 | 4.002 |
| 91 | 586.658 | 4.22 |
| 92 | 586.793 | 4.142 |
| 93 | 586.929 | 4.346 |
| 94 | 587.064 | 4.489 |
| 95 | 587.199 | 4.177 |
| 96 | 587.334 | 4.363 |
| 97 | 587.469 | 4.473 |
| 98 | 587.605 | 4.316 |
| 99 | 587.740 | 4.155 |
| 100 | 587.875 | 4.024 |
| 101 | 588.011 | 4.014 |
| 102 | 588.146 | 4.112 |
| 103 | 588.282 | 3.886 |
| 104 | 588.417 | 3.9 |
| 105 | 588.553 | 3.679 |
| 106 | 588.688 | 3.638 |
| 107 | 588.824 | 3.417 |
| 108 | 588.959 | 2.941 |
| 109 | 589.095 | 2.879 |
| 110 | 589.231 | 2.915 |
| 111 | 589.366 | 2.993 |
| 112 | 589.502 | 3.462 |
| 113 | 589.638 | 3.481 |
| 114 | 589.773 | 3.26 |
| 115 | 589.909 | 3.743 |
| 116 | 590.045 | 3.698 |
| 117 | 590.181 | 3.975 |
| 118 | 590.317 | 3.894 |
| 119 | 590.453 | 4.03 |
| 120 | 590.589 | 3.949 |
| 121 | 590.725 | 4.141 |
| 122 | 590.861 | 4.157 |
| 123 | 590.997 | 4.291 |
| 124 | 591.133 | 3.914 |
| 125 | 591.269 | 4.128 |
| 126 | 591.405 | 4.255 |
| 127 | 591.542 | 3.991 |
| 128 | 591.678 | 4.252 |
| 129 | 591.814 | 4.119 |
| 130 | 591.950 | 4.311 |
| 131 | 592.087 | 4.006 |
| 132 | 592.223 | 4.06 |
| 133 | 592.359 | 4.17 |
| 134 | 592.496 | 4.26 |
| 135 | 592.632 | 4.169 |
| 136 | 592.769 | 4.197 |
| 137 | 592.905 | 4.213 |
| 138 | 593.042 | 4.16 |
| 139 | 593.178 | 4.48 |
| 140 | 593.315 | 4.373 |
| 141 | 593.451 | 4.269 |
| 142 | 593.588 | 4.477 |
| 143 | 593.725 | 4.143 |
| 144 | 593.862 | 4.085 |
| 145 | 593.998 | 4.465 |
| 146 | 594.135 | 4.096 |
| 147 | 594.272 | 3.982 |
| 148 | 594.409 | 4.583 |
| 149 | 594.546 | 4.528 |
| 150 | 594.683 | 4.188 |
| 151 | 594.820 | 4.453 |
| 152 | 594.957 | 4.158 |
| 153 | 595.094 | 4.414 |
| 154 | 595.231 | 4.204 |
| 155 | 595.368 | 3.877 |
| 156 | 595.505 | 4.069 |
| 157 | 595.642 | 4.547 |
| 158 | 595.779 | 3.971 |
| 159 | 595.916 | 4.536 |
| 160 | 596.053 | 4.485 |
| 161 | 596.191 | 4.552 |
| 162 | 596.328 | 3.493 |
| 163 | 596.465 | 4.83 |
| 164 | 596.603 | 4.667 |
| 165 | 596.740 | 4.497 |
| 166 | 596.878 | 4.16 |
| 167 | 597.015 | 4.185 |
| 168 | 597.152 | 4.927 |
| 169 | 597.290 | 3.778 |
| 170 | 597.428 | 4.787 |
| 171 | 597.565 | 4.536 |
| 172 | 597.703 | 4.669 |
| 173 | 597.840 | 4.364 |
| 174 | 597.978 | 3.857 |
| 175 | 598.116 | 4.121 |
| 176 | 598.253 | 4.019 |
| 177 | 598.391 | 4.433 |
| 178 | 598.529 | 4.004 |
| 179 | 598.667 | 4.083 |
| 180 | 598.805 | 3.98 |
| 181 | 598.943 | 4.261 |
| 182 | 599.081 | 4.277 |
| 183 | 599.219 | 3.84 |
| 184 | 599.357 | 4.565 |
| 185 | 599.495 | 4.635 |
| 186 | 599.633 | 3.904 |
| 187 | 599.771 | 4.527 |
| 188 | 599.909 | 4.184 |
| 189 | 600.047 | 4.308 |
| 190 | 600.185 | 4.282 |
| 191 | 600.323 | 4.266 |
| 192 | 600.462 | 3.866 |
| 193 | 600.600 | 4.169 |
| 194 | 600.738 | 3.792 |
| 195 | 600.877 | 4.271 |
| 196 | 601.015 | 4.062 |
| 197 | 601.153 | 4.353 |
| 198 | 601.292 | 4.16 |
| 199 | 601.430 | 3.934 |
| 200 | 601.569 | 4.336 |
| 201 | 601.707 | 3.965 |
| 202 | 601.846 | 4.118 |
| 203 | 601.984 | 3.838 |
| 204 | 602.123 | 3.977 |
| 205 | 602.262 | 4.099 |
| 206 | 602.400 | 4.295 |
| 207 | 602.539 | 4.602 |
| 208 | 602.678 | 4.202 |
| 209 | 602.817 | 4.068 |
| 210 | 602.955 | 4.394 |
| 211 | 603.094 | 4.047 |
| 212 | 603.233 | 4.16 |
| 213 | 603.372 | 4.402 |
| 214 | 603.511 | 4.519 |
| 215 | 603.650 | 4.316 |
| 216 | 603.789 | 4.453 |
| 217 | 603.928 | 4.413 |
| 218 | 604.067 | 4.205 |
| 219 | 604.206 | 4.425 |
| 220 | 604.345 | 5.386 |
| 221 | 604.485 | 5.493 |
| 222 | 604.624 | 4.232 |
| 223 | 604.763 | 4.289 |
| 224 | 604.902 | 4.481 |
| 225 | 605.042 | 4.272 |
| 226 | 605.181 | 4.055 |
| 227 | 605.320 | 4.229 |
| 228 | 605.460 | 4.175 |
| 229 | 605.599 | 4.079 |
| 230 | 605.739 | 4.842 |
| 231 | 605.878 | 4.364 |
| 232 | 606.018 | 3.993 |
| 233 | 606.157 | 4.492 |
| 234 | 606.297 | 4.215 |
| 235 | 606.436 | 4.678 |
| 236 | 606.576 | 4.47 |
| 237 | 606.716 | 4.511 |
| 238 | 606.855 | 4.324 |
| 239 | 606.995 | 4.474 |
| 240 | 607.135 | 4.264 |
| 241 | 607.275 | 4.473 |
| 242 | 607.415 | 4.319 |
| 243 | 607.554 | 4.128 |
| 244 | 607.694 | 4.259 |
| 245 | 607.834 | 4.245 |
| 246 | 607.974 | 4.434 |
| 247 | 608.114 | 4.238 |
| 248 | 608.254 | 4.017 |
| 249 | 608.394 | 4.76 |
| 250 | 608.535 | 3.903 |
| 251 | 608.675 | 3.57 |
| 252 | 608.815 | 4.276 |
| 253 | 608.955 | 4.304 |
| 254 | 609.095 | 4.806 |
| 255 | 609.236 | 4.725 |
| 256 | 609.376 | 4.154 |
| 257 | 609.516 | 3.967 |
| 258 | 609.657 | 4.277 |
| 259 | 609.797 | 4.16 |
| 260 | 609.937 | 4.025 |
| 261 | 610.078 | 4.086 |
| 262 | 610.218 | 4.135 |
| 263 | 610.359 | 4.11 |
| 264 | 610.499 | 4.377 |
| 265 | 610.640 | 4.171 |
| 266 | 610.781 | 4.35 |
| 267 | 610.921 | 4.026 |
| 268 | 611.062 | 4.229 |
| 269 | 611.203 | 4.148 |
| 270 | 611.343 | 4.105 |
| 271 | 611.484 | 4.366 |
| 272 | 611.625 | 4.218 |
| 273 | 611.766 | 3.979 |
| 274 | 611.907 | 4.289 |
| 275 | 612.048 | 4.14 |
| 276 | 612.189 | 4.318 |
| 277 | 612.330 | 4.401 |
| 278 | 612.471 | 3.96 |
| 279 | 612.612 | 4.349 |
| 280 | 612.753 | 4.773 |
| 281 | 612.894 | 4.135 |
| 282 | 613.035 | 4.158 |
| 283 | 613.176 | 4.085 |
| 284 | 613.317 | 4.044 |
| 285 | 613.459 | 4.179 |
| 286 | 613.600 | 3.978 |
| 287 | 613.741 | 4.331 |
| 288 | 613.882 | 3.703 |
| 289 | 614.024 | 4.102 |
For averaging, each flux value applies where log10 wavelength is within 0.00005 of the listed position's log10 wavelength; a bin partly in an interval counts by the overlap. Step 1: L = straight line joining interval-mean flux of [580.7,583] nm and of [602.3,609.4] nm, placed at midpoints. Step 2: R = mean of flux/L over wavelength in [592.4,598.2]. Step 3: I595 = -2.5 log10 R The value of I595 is 0.050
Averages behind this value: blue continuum 4.69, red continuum 4.36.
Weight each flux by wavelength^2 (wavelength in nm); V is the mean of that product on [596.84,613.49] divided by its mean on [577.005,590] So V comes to 1.07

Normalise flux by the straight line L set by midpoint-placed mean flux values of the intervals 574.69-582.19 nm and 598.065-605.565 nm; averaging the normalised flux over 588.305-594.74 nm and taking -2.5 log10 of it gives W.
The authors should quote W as 0.09 mag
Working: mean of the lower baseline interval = 4.42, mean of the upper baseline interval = 4.25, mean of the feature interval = 3.96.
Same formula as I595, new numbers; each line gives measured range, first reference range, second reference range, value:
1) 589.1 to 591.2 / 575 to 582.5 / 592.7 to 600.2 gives 0.17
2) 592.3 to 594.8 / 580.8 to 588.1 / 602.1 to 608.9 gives 0.03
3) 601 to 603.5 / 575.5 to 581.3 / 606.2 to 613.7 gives 0.03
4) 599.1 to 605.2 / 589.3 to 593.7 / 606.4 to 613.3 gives -0.03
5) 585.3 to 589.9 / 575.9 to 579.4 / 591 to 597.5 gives 0.11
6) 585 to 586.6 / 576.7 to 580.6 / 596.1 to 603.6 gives 0.04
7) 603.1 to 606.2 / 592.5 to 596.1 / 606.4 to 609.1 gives -0.03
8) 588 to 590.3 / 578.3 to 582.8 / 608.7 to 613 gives 0.25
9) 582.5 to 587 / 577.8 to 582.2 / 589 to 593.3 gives -0.04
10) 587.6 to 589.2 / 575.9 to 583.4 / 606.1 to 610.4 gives 0.19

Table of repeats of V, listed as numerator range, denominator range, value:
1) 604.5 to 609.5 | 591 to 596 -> 1.07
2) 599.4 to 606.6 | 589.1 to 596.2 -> 1.09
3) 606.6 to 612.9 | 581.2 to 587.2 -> 1.04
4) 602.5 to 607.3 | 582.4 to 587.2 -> 1.07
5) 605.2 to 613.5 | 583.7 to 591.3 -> 1.13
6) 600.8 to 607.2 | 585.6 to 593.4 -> 1.14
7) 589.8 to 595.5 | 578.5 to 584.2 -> 0.95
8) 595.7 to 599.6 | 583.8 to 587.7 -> 1.03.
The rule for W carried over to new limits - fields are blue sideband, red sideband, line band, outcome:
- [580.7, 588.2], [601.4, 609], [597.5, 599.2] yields 0.04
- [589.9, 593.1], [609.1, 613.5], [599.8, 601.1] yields 0.00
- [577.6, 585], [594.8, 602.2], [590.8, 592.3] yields 0.05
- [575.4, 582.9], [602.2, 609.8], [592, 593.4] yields 0.05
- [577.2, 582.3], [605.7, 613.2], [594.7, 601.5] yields 0.02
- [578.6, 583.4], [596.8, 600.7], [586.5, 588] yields 0.05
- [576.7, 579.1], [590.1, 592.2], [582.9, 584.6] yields -0.07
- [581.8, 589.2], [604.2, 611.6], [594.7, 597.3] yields -0.01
